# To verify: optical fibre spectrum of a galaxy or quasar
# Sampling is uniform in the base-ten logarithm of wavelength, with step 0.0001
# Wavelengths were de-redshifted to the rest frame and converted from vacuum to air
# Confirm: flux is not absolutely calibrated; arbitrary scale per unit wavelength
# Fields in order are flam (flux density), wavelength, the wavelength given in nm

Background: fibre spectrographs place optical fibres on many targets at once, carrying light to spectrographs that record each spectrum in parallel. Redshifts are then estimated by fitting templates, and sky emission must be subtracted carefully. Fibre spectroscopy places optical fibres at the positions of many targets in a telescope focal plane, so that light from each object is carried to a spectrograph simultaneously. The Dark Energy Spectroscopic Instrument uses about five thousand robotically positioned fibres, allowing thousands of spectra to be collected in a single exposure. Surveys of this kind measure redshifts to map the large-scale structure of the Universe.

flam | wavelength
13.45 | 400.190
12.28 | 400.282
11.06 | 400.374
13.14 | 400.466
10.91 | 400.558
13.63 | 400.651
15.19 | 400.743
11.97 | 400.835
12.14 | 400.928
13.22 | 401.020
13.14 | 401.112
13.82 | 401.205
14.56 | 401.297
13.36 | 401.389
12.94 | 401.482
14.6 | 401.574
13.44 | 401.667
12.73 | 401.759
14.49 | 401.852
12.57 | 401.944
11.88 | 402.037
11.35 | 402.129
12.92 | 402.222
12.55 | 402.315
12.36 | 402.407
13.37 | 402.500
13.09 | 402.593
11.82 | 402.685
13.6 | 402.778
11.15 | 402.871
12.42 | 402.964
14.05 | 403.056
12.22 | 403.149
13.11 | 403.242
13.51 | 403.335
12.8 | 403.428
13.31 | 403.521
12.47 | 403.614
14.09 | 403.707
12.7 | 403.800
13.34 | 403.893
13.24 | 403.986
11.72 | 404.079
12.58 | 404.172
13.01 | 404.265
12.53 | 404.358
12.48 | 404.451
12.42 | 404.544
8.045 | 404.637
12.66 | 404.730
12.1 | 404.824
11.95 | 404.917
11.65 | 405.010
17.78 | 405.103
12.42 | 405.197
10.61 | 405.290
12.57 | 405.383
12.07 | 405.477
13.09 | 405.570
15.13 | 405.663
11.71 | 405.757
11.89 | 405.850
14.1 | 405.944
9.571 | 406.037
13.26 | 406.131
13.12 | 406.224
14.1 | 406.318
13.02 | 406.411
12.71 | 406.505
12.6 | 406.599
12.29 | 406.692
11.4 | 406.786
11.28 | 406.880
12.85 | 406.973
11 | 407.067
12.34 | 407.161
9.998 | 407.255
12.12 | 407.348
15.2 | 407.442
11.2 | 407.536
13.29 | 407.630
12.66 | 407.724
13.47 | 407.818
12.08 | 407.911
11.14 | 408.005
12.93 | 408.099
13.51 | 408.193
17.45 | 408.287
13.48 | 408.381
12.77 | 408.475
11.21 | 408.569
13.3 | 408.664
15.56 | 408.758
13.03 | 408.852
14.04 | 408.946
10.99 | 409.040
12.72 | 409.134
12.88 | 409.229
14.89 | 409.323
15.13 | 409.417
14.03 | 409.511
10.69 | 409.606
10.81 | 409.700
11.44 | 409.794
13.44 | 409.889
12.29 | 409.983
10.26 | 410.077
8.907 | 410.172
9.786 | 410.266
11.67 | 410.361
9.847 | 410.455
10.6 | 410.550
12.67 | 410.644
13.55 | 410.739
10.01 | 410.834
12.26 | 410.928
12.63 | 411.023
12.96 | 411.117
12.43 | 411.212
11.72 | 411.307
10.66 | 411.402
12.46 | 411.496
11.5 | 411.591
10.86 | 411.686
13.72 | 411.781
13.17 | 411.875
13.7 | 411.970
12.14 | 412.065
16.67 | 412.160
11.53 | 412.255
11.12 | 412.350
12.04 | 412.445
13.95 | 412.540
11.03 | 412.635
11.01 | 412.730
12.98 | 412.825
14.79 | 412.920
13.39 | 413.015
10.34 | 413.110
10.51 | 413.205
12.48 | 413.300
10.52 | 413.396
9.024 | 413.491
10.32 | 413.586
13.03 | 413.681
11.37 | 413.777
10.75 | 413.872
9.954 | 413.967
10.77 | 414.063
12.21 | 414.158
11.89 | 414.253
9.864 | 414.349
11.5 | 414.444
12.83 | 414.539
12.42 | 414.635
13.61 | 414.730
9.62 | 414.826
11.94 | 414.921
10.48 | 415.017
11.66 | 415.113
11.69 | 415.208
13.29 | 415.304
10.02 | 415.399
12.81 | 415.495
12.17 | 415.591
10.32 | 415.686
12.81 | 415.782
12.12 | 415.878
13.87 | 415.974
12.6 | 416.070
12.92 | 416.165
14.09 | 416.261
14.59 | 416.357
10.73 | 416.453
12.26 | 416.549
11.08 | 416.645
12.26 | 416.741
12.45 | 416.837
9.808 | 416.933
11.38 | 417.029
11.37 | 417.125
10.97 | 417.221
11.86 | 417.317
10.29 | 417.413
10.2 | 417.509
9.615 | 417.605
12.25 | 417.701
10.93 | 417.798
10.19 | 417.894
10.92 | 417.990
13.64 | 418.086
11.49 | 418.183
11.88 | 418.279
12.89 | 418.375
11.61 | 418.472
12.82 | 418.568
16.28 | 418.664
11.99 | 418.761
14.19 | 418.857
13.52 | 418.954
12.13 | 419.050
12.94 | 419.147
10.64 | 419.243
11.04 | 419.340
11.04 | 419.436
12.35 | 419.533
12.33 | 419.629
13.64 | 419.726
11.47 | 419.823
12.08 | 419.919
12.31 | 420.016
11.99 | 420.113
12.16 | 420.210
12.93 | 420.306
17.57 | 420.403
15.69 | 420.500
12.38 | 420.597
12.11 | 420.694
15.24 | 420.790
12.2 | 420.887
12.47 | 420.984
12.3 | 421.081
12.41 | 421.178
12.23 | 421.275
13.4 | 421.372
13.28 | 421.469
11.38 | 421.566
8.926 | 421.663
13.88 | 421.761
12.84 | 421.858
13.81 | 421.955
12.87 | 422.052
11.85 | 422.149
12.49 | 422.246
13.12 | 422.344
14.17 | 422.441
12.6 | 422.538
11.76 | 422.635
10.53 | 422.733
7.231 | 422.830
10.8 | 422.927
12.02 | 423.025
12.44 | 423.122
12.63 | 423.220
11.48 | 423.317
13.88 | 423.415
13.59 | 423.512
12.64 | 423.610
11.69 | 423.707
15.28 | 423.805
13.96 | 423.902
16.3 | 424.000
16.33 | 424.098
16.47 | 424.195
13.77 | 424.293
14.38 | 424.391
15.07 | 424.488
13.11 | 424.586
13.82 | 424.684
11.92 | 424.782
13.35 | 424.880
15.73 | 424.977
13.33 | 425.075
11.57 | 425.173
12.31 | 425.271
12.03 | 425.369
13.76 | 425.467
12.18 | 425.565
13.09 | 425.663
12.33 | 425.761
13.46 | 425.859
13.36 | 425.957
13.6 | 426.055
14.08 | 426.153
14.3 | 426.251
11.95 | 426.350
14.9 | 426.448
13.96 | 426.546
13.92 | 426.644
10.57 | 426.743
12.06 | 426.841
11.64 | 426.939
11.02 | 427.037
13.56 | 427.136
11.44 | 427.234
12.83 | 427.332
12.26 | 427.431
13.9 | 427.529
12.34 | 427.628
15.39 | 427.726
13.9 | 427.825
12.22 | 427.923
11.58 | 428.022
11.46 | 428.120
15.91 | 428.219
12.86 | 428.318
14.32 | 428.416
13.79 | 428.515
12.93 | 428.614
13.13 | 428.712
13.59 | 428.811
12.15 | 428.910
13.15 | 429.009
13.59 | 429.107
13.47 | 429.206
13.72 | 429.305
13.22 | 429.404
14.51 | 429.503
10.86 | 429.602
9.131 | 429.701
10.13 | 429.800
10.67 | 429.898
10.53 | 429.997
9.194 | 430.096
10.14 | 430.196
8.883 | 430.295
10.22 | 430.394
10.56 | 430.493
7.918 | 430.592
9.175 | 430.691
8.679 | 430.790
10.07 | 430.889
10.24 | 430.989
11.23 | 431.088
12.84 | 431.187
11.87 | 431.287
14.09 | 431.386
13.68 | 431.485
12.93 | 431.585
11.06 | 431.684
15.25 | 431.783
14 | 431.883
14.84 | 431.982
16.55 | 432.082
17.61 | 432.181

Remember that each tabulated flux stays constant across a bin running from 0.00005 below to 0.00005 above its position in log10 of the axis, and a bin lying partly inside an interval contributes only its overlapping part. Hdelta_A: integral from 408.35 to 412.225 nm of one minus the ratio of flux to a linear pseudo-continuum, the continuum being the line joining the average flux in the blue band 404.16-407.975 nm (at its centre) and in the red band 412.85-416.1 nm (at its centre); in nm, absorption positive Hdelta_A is -0.09 nm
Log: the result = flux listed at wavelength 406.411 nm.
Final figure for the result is 13.02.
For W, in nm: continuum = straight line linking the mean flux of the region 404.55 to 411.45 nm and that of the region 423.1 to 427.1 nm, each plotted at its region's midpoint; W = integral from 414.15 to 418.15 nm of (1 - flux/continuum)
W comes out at 0.34 nm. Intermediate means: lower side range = 12.4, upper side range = 13.4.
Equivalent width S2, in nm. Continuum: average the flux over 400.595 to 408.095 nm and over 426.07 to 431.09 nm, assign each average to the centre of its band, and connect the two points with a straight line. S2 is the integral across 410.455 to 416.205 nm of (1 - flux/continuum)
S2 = 0.25 nm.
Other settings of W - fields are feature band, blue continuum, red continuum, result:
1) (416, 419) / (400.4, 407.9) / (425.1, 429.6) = 0.197 nm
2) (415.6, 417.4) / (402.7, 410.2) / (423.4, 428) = 0.134 nm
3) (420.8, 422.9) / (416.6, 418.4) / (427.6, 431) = -0.130 nm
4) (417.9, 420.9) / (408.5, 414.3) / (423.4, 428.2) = 0.007 nm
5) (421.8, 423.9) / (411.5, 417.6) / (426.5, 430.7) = -0.064 nm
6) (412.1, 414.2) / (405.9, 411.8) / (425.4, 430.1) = 0.110 nm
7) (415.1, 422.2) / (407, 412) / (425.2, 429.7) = 0.220 nm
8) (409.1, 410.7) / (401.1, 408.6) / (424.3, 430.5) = 0.106 nm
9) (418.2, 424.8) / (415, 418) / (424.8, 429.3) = -0.269 nm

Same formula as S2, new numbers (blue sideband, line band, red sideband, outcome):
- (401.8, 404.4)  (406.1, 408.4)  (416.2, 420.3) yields -0.028 nm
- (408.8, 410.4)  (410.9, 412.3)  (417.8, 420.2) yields -0.041 nm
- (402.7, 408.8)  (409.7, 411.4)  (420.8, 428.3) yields 0.165 nm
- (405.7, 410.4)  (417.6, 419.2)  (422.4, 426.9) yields 0.064 nm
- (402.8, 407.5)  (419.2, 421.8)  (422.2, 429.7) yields 0.071 nm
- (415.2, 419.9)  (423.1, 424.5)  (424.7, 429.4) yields -0.141 nm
